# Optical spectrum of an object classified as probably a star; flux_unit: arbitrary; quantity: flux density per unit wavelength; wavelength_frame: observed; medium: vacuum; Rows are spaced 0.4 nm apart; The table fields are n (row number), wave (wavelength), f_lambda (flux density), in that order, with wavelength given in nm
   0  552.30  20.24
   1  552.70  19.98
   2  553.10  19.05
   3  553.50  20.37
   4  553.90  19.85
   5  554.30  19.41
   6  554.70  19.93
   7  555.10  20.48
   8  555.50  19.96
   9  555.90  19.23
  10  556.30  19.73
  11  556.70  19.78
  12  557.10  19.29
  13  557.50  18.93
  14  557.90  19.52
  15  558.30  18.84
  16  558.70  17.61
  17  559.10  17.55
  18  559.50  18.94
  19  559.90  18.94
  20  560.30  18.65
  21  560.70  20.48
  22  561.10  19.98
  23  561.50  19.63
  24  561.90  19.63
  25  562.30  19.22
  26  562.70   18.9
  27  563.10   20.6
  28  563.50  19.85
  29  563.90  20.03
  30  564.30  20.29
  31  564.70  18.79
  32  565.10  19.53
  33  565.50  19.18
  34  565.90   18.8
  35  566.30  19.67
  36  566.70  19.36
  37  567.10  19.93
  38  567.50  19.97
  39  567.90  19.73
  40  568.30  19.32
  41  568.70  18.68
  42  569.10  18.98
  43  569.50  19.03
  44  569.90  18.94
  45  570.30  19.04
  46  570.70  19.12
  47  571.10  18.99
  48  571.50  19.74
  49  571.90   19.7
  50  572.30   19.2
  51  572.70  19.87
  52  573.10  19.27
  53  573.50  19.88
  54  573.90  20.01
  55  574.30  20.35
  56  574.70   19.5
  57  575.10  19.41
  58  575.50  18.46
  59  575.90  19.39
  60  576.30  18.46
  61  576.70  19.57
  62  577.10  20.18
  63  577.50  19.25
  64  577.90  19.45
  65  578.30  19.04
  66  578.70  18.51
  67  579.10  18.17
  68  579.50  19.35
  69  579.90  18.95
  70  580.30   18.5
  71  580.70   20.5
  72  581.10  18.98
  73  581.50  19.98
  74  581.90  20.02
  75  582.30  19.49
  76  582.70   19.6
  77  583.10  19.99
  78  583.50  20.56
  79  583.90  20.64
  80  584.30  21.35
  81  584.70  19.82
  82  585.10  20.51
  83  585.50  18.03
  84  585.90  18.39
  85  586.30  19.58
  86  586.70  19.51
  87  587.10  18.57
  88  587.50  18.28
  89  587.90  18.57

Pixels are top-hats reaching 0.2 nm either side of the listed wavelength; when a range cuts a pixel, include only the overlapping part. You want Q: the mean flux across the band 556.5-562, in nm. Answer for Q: 19.1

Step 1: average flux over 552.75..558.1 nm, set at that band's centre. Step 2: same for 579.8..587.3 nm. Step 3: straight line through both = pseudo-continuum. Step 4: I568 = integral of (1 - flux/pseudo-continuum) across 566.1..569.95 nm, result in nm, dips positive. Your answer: 0.05 nm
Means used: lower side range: 19.7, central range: 19.4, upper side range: 19.6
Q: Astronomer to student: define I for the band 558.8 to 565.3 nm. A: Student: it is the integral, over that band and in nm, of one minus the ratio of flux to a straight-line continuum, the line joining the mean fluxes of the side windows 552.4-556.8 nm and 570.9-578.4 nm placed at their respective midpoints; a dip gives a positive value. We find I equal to 0.09 nm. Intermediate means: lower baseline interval 19.8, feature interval 19.4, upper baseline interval 19.5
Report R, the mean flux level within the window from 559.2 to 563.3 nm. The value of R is 19.4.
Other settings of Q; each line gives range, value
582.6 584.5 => 20.5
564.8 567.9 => 19.5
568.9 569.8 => 19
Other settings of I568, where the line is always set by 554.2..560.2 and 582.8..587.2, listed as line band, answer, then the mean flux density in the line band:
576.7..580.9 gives 0.09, 19.2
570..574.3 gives 0.00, 19.5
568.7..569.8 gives 0.03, 18.9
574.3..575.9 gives 0.02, 19.3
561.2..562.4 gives -0.02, 19.6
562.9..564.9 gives -0.06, 19.9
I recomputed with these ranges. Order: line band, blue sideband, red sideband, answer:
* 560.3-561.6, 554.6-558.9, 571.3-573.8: -0.027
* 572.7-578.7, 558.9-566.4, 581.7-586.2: 0.075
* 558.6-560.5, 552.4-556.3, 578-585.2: 0.135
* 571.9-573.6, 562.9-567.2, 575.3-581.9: -0.015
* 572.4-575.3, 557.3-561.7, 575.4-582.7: -0.083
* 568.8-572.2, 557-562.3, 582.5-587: 0.036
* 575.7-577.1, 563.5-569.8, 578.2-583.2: 0.004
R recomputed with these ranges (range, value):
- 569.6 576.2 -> 19.4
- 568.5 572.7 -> 19.2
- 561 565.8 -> 19.6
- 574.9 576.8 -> 19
